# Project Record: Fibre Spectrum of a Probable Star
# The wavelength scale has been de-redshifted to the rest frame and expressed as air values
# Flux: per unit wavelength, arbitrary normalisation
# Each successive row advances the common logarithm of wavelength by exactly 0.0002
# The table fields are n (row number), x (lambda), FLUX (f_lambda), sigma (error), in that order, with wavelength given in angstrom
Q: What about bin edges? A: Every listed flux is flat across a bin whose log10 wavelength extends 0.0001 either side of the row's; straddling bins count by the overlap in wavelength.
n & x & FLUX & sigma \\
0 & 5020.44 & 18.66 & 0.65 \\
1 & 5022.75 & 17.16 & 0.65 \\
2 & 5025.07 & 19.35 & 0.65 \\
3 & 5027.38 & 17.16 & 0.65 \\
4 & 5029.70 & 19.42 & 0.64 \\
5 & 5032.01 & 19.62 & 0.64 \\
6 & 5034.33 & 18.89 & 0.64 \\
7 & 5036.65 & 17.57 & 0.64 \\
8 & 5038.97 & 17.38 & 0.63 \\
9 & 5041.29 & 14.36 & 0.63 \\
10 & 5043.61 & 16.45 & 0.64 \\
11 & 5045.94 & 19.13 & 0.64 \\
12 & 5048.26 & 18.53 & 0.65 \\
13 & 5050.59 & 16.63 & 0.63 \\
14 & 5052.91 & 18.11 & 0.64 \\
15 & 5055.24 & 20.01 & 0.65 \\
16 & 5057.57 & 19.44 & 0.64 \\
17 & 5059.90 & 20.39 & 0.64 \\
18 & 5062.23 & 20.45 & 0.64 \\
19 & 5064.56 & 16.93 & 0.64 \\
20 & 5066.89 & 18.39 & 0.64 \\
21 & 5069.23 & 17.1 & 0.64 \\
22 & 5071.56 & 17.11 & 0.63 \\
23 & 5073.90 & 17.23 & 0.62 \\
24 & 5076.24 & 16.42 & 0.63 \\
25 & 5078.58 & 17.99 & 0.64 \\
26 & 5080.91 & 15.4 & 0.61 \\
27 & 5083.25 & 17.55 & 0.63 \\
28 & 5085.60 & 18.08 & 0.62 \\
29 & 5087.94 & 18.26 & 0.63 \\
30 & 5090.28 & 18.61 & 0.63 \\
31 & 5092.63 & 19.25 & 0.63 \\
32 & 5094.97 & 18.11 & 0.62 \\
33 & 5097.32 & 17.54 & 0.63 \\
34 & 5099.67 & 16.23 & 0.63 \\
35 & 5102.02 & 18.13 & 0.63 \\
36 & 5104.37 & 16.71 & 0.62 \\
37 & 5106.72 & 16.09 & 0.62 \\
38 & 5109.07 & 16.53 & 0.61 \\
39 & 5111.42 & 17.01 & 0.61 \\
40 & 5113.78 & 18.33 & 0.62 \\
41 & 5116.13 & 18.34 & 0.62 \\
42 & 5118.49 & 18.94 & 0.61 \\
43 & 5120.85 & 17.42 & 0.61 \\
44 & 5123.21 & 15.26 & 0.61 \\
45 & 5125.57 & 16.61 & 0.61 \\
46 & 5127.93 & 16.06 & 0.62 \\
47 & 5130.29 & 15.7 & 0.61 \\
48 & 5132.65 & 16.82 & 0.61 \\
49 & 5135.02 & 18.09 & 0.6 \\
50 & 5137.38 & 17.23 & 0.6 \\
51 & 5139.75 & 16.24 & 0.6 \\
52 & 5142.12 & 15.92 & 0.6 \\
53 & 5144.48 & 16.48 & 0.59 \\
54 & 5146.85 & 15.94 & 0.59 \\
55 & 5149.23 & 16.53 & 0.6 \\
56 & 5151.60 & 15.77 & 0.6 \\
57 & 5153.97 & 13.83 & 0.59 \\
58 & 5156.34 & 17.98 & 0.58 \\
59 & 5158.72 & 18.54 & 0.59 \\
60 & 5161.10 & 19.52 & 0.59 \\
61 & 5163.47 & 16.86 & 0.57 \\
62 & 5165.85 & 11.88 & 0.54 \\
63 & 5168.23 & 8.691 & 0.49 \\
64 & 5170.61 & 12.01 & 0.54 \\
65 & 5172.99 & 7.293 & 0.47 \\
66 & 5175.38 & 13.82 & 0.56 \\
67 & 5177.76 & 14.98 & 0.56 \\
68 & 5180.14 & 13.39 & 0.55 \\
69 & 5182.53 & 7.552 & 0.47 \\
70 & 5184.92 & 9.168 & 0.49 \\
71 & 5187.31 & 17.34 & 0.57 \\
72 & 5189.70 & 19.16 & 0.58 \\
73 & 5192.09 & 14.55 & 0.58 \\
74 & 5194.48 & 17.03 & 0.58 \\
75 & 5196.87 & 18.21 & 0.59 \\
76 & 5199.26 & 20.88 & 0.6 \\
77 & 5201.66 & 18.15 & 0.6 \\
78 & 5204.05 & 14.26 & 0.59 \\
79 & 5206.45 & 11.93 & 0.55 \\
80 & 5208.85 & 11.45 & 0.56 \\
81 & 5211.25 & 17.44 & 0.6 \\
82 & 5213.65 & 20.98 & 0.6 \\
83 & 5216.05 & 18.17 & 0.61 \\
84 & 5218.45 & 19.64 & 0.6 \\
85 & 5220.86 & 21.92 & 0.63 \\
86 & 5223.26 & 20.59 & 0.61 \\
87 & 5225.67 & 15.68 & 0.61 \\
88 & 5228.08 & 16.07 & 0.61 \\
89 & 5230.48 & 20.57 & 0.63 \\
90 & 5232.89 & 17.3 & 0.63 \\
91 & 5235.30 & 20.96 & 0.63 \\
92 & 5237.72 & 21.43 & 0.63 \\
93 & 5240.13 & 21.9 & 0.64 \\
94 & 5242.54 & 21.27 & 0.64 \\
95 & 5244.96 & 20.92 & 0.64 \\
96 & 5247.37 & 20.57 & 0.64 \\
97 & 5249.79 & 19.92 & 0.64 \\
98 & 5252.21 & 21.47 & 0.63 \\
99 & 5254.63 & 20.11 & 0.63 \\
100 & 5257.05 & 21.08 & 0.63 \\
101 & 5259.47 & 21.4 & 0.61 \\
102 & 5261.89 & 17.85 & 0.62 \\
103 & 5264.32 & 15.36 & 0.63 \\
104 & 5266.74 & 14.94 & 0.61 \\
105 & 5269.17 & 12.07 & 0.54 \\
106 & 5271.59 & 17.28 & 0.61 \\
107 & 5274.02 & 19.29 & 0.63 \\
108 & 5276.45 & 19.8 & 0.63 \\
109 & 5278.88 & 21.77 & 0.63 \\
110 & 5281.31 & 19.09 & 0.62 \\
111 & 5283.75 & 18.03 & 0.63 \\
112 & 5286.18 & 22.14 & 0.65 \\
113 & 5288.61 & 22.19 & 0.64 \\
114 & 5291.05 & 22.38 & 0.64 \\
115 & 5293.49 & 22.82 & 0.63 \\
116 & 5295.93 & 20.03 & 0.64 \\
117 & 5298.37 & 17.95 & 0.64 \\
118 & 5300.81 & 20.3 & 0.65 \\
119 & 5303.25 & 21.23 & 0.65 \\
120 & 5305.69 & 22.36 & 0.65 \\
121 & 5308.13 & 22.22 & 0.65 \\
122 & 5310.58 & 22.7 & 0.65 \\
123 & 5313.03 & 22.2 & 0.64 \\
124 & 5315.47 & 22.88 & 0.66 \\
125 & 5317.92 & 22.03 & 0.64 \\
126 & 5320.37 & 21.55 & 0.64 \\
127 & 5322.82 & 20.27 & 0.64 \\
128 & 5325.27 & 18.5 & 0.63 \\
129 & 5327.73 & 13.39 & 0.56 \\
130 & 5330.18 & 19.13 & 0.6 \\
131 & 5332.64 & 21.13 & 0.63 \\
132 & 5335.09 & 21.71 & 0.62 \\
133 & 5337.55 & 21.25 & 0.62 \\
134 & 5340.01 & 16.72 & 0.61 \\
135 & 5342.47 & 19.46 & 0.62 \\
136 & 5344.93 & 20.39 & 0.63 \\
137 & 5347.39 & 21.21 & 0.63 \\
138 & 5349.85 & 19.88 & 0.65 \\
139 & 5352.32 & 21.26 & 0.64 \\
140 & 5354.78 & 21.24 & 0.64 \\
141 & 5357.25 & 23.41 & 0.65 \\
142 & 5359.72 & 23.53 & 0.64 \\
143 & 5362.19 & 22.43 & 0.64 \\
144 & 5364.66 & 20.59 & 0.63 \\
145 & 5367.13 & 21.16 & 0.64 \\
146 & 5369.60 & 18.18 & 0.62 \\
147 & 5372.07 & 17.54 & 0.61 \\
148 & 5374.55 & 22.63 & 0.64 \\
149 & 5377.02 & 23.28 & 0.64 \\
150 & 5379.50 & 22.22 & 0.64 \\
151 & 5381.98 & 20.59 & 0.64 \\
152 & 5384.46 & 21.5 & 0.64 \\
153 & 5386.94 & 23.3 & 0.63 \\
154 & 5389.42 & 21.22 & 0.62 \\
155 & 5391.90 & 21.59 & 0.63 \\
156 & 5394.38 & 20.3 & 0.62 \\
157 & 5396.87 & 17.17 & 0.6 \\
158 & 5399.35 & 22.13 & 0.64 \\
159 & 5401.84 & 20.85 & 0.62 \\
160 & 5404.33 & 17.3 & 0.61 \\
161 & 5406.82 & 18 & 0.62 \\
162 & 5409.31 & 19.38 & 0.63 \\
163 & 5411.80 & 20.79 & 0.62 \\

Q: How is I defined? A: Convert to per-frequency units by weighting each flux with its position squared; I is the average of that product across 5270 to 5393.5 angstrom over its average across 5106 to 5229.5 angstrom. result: 1.38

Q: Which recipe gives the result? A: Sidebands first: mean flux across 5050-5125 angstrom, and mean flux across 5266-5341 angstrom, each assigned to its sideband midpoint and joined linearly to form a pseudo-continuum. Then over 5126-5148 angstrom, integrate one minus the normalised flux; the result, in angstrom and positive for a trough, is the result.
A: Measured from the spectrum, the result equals 2.1 angstrom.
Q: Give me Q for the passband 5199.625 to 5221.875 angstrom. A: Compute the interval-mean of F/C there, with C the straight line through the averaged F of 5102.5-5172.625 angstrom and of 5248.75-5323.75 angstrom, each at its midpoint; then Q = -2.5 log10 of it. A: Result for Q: 0.058 mag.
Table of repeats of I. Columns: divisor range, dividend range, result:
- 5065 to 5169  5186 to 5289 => 1.16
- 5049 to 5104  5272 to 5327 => 1.27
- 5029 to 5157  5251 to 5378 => 1.27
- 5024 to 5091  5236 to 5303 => 1.19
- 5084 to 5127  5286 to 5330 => 1.29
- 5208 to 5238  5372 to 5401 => 1.21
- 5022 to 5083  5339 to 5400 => 1.32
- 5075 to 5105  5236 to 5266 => 1.22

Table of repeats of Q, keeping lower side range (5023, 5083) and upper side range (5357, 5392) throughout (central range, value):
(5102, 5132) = 0.10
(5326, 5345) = 0.11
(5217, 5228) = 0.04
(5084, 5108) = 0.04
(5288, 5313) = -0.04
